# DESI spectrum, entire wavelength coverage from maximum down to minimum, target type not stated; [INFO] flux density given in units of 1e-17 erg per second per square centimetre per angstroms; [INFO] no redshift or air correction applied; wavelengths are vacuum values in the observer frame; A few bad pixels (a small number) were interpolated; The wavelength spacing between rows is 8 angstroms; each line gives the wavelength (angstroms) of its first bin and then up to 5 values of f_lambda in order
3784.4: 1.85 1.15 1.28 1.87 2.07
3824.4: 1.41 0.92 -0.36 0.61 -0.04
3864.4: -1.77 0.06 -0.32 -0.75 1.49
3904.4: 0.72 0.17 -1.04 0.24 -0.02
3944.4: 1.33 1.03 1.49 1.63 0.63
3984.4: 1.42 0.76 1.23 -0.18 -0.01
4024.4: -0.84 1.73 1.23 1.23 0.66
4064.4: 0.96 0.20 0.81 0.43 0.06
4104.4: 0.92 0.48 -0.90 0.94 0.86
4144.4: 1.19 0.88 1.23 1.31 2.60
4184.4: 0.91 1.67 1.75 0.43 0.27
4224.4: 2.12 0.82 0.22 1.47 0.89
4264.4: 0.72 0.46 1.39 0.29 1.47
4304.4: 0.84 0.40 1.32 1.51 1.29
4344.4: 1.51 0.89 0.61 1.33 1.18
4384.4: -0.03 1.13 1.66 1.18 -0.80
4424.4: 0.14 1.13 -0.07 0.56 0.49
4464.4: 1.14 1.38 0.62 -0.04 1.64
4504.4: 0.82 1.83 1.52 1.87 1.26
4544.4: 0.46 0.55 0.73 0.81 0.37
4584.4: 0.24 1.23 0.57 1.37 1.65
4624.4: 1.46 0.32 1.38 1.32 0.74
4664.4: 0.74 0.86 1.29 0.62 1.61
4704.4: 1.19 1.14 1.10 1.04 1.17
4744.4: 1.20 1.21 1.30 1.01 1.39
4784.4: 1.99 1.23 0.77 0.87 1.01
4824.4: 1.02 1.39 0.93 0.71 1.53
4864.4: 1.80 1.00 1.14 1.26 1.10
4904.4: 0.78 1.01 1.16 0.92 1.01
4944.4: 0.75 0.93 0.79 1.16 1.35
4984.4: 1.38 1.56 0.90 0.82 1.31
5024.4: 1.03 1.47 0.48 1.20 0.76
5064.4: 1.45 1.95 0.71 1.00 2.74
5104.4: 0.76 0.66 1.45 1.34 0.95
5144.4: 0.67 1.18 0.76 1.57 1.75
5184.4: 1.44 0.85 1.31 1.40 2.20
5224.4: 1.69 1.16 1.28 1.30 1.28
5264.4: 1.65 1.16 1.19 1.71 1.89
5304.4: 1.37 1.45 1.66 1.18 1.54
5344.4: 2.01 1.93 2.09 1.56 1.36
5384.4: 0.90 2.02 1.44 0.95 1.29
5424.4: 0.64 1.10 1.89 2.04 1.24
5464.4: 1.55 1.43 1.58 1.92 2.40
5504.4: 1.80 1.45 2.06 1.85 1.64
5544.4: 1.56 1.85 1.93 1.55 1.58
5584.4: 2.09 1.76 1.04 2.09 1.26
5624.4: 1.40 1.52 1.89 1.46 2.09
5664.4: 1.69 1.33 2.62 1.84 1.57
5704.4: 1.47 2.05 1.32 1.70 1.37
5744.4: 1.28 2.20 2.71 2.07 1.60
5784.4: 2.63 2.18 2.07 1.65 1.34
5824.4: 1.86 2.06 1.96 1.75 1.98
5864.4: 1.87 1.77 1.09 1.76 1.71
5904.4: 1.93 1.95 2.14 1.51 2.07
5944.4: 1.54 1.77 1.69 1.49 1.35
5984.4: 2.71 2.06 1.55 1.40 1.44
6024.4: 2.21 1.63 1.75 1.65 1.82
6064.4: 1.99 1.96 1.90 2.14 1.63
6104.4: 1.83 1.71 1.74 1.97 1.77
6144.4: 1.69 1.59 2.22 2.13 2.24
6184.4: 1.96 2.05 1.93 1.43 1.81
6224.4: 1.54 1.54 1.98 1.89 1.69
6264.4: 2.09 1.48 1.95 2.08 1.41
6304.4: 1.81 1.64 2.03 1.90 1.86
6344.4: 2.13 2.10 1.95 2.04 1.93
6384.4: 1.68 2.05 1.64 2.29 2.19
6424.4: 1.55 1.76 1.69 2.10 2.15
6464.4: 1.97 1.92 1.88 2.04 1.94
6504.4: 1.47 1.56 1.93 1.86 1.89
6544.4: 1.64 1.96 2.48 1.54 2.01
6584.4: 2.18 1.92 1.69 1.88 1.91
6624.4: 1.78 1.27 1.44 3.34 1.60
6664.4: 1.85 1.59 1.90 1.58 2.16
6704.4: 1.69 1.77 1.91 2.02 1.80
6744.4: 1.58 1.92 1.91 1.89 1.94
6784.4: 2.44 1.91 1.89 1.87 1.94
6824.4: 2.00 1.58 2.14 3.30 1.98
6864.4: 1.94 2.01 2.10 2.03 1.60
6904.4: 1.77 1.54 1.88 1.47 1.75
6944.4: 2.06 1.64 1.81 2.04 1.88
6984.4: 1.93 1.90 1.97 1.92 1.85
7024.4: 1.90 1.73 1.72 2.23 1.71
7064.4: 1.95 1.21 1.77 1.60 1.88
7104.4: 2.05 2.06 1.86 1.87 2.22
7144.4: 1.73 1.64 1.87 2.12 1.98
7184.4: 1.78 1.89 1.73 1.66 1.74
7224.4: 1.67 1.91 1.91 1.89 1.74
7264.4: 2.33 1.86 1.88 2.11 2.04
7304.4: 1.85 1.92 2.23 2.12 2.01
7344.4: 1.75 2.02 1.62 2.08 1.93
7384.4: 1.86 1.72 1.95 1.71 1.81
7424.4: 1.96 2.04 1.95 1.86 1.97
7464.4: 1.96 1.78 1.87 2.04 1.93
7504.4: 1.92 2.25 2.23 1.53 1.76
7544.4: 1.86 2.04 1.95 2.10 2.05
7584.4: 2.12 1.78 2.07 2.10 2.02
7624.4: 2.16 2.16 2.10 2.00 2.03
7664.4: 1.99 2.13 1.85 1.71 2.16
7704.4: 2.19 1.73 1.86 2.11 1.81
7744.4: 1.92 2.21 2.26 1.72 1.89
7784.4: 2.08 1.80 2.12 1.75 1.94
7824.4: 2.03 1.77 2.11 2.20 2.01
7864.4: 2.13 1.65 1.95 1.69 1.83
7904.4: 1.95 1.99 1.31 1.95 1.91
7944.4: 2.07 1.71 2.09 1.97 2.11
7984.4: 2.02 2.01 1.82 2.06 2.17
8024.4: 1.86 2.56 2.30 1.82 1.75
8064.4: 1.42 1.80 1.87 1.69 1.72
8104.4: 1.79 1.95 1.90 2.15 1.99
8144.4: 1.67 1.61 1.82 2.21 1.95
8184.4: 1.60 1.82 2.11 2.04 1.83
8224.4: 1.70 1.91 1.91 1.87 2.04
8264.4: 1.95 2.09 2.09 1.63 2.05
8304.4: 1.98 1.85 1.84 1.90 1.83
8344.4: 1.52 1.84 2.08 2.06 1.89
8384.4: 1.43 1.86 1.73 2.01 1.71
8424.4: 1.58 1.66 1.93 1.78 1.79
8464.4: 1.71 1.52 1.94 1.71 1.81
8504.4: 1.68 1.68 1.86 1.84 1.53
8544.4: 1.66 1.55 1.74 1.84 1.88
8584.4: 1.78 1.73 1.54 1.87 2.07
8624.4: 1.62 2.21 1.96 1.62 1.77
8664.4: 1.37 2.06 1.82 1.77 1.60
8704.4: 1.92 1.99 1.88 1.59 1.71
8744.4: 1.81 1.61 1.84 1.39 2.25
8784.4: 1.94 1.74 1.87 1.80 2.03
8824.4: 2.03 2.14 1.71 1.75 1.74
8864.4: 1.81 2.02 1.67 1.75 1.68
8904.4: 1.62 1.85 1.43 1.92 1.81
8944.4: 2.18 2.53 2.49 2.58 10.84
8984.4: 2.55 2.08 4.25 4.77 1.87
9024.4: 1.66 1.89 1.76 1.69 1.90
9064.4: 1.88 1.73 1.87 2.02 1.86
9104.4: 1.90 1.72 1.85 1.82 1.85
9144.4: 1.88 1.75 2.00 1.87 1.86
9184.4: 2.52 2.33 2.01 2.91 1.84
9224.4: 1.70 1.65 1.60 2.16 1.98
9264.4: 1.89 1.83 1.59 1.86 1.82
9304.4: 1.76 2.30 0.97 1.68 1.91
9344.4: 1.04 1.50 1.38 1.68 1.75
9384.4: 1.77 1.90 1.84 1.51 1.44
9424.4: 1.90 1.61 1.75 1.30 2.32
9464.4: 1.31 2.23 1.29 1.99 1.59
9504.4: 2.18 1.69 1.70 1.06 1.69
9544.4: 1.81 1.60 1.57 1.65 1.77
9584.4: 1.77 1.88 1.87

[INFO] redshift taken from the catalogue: 0.37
